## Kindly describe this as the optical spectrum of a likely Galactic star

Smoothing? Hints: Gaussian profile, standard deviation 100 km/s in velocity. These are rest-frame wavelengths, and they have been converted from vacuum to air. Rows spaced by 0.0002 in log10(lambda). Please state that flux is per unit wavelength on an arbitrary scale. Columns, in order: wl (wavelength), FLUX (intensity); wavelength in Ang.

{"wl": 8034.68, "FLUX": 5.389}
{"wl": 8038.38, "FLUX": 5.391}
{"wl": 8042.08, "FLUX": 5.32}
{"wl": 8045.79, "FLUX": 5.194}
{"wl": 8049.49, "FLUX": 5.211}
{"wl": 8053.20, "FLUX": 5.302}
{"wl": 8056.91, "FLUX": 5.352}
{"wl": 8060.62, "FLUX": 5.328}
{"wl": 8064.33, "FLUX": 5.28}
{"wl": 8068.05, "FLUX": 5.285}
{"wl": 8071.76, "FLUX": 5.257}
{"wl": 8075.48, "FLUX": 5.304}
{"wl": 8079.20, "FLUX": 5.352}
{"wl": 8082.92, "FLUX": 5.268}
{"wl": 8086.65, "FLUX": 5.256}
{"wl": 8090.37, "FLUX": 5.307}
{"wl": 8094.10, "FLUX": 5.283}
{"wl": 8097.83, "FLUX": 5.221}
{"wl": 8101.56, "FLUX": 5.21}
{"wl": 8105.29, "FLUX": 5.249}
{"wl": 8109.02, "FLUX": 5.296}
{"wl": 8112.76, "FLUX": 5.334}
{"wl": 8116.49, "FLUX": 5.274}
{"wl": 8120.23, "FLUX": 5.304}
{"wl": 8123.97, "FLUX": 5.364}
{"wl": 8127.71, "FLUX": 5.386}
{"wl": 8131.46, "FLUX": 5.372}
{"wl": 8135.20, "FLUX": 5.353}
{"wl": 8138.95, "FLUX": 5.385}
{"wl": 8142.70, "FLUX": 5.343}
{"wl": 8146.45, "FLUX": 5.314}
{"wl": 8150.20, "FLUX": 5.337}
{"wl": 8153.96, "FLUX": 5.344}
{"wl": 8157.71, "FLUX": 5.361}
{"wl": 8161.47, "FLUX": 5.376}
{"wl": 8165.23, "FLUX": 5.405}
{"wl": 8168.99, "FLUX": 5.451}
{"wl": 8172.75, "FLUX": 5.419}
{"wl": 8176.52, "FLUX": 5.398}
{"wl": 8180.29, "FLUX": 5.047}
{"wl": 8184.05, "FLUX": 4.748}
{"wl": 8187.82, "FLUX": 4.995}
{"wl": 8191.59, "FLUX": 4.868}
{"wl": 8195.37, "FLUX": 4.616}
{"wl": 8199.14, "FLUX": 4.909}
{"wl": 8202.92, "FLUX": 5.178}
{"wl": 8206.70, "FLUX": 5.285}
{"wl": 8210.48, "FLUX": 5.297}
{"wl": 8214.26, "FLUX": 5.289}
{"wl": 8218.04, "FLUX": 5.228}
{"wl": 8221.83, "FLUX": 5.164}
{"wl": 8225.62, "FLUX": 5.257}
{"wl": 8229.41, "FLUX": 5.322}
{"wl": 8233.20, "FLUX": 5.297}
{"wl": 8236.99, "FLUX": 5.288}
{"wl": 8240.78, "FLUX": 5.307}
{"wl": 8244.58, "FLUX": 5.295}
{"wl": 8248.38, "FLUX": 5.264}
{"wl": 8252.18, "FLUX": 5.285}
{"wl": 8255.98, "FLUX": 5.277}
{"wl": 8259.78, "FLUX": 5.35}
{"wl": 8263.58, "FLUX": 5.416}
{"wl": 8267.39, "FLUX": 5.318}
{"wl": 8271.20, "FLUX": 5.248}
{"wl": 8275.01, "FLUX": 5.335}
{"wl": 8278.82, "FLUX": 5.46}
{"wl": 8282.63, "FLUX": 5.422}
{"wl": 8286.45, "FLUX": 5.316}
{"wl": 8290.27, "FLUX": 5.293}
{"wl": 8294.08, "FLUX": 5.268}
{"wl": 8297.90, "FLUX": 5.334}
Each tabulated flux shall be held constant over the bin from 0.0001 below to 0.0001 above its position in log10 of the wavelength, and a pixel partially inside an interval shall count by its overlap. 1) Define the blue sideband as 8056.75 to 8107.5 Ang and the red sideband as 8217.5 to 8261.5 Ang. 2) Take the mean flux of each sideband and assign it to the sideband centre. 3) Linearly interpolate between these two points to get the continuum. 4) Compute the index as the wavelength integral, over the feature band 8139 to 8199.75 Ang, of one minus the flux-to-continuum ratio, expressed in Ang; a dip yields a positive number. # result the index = 1.0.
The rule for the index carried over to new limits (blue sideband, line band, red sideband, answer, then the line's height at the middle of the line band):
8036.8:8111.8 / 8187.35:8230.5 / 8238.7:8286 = 1.6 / 5.32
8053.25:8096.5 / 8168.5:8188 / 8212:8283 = 0.5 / 5.3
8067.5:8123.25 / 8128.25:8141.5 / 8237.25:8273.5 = -0.2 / 5.29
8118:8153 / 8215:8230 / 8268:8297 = 0.3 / 5.34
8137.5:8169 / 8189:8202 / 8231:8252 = 1.2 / 5.33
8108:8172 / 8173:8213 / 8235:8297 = 2.2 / 5.34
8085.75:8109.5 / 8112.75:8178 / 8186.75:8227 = -2.2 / 5.19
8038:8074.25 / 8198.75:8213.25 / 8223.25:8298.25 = 0.3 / 5.31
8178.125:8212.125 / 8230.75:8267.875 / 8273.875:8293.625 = -0.6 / 5.22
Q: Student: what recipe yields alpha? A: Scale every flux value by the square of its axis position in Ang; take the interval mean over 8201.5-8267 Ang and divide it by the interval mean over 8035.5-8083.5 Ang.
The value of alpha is 1.04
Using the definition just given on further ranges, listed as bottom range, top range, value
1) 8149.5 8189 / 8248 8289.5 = 1.04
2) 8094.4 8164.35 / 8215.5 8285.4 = 1.03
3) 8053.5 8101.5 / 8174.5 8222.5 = 0.99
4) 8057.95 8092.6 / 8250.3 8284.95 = 1.06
